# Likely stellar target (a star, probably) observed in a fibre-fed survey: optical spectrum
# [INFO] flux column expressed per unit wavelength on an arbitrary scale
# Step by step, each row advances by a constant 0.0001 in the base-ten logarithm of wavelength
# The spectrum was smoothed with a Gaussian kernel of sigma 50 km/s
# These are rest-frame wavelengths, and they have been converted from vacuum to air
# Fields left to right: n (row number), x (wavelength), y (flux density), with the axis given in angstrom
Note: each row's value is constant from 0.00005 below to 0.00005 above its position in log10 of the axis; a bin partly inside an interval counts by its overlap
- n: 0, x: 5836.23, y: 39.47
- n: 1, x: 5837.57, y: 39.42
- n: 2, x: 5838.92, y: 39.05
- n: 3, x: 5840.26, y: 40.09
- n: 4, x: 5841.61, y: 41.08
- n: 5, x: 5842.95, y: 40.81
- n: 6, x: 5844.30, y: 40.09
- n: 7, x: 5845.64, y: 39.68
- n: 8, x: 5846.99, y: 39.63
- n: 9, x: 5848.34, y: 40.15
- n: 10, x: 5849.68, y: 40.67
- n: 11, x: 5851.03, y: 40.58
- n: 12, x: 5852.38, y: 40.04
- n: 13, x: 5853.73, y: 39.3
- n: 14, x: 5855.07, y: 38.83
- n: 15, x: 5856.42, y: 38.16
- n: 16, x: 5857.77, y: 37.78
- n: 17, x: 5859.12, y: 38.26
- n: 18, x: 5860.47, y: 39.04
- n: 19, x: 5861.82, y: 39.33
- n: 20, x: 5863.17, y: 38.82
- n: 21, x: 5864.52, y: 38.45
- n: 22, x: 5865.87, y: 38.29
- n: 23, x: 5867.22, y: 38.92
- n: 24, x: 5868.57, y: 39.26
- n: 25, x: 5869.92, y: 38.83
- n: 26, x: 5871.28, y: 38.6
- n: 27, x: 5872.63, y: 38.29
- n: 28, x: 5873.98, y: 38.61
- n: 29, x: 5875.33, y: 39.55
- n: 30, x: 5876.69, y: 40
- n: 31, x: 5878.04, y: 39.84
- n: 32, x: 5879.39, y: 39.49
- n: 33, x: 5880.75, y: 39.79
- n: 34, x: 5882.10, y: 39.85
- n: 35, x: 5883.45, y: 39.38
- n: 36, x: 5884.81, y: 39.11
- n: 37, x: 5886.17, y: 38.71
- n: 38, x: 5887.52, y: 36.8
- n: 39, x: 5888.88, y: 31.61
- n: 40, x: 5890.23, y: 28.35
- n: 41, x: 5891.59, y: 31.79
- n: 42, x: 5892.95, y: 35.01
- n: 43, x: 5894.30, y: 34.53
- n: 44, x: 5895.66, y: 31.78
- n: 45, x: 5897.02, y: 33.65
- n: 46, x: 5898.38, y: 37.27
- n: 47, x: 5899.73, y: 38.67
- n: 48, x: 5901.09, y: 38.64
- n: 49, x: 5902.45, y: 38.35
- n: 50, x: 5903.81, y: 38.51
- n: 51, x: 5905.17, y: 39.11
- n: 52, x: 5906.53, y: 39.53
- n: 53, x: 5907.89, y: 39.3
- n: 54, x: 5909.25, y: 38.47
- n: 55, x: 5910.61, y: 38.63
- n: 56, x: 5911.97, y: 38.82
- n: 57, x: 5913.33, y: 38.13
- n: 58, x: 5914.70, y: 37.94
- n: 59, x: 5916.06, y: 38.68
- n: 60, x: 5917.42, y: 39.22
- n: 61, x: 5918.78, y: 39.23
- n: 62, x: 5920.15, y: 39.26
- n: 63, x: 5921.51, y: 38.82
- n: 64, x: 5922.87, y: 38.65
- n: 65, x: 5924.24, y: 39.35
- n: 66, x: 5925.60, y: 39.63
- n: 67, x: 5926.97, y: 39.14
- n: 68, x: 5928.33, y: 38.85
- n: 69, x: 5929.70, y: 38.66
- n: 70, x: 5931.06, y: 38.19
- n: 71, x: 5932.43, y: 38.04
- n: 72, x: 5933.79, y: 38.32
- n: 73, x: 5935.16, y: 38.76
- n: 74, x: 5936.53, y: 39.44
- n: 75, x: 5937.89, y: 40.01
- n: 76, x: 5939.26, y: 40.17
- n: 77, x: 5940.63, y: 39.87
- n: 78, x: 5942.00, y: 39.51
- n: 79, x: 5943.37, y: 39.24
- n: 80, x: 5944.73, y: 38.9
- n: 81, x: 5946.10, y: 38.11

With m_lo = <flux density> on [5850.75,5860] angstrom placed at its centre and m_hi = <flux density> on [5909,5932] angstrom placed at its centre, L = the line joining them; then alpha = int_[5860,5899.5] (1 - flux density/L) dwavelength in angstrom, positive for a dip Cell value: 1.6 angstrom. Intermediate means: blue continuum 38.9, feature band 37.3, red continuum 38.8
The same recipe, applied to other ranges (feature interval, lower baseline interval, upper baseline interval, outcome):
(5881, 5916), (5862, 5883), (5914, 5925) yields 1.84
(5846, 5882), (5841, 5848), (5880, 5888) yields 0.39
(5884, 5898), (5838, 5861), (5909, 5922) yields 1.72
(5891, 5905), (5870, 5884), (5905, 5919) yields 1.09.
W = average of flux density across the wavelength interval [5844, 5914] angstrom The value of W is 38.1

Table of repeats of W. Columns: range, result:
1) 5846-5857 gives 39.7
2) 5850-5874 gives 38.9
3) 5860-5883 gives 39.1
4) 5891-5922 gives 37.5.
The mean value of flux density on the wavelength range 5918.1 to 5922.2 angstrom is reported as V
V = 39.1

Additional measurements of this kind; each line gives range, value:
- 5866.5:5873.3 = 38.8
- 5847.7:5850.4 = 40.5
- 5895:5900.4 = 35.4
